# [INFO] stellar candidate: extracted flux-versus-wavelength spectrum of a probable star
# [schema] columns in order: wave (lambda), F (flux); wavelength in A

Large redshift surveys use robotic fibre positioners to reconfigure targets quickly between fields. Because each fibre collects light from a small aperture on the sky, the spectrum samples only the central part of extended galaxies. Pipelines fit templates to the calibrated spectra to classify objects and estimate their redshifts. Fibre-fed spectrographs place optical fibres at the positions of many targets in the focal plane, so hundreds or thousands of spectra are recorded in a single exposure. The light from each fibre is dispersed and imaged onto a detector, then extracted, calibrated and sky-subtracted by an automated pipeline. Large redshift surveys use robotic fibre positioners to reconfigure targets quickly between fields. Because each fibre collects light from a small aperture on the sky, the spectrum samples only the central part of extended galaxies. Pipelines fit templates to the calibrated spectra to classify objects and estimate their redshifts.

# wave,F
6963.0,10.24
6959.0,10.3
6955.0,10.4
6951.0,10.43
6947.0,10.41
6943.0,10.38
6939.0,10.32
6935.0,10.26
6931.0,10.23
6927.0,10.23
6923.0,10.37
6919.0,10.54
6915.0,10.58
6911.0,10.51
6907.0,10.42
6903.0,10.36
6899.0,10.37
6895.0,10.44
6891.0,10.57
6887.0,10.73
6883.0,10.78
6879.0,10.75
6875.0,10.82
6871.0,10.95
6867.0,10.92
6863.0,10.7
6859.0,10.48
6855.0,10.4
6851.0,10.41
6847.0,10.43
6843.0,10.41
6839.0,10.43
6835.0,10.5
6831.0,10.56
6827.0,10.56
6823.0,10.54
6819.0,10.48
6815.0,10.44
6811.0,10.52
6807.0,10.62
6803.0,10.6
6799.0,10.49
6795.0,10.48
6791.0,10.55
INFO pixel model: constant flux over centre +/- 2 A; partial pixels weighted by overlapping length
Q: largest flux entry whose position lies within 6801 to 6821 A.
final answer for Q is 10.62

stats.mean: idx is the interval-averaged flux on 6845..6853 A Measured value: 10.4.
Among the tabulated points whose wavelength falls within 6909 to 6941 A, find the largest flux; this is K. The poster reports 10.58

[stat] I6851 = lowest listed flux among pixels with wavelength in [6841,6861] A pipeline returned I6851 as 10.4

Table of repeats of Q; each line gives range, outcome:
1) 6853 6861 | 10.48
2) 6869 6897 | 10.95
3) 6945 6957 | 10.43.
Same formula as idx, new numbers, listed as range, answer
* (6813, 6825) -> 10.5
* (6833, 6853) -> 10.4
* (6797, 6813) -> 10.6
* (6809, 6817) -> 10.5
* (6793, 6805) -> 10.5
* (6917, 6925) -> 10.5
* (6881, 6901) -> 10.6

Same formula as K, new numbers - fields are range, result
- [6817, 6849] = 10.56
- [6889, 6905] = 10.57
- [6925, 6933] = 10.23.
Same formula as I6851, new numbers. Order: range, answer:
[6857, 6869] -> 10.48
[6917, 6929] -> 10.23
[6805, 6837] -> 10.44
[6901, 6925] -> 10.36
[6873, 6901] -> 10.37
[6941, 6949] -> 10.38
